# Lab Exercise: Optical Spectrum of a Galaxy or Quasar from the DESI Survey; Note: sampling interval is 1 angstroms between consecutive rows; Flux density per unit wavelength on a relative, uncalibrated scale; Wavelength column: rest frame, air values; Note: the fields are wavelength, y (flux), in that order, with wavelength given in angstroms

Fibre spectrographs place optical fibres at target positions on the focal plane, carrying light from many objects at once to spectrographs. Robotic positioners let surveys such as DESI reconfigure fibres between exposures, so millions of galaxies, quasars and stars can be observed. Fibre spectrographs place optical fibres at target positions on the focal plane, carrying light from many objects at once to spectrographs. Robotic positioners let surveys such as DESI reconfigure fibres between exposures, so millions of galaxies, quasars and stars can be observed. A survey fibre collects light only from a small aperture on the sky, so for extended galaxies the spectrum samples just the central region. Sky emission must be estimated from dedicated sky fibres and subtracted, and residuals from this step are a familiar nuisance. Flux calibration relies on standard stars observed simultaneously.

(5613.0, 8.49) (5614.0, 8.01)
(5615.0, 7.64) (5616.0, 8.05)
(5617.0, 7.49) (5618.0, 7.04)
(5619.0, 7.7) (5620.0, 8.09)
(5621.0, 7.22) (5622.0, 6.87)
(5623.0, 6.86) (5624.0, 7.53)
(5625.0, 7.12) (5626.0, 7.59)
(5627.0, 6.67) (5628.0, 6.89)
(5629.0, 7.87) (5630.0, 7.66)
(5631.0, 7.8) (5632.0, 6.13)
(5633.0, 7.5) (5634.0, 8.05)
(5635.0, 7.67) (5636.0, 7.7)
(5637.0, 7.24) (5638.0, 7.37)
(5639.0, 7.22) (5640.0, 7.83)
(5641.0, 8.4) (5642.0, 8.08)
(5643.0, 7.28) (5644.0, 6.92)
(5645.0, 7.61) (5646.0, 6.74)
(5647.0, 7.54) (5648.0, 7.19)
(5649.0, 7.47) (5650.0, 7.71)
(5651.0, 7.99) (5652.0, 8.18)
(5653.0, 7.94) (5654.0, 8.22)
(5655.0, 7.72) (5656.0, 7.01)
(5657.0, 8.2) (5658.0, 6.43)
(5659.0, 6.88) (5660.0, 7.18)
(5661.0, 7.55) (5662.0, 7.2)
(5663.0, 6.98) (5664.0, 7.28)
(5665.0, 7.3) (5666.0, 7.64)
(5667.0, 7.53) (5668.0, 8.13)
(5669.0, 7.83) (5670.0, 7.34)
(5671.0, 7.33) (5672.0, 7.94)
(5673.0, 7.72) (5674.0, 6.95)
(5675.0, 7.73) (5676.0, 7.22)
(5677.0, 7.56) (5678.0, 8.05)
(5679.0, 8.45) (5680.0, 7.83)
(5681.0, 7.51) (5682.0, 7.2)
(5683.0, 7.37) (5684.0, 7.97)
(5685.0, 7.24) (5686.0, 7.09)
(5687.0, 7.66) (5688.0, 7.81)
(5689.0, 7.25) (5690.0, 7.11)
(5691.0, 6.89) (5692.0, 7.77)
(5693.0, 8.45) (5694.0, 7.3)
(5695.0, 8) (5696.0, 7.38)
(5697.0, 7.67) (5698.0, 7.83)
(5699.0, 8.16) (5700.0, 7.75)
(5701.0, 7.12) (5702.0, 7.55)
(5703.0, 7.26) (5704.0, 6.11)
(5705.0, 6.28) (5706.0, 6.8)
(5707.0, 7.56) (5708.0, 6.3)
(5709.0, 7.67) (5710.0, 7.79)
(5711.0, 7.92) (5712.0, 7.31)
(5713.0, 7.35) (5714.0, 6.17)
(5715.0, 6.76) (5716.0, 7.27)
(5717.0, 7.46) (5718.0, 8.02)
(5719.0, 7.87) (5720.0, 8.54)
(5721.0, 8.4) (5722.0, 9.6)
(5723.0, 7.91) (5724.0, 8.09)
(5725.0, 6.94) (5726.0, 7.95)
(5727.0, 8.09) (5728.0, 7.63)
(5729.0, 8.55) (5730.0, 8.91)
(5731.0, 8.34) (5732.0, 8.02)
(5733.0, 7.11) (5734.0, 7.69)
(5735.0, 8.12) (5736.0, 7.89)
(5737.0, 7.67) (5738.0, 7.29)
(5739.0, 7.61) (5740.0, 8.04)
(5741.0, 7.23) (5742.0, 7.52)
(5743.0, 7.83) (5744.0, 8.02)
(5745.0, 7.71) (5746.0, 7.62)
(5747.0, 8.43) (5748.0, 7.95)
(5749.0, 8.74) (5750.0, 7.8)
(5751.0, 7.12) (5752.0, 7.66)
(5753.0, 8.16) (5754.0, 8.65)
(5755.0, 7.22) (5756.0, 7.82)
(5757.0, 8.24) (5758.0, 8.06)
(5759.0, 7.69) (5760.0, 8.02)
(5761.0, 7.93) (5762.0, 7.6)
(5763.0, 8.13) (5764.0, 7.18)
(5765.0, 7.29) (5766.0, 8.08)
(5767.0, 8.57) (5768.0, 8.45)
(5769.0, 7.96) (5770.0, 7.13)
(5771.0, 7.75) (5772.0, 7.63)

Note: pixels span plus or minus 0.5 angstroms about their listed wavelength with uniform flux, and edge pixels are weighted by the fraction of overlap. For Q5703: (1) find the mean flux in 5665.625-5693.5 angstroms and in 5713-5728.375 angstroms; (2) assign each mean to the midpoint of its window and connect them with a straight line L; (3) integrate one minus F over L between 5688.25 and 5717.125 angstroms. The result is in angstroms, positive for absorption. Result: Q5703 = 1.4 angstroms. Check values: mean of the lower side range 7.59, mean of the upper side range 7.77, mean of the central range 7.32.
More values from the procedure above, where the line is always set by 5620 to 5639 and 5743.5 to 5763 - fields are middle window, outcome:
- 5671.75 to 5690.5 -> 0.06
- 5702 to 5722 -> 0.93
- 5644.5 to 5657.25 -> -0.35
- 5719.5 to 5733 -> -0.68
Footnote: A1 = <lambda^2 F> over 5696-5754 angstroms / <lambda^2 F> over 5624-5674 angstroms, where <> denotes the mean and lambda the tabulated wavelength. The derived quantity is 1.06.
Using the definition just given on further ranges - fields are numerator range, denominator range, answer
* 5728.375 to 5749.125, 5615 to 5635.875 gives 1.11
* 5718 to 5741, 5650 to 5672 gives 1.09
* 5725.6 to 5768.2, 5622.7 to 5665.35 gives 1.10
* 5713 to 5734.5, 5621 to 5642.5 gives 1.09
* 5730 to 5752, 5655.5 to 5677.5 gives 1.08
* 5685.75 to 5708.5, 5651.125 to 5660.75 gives 0.99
